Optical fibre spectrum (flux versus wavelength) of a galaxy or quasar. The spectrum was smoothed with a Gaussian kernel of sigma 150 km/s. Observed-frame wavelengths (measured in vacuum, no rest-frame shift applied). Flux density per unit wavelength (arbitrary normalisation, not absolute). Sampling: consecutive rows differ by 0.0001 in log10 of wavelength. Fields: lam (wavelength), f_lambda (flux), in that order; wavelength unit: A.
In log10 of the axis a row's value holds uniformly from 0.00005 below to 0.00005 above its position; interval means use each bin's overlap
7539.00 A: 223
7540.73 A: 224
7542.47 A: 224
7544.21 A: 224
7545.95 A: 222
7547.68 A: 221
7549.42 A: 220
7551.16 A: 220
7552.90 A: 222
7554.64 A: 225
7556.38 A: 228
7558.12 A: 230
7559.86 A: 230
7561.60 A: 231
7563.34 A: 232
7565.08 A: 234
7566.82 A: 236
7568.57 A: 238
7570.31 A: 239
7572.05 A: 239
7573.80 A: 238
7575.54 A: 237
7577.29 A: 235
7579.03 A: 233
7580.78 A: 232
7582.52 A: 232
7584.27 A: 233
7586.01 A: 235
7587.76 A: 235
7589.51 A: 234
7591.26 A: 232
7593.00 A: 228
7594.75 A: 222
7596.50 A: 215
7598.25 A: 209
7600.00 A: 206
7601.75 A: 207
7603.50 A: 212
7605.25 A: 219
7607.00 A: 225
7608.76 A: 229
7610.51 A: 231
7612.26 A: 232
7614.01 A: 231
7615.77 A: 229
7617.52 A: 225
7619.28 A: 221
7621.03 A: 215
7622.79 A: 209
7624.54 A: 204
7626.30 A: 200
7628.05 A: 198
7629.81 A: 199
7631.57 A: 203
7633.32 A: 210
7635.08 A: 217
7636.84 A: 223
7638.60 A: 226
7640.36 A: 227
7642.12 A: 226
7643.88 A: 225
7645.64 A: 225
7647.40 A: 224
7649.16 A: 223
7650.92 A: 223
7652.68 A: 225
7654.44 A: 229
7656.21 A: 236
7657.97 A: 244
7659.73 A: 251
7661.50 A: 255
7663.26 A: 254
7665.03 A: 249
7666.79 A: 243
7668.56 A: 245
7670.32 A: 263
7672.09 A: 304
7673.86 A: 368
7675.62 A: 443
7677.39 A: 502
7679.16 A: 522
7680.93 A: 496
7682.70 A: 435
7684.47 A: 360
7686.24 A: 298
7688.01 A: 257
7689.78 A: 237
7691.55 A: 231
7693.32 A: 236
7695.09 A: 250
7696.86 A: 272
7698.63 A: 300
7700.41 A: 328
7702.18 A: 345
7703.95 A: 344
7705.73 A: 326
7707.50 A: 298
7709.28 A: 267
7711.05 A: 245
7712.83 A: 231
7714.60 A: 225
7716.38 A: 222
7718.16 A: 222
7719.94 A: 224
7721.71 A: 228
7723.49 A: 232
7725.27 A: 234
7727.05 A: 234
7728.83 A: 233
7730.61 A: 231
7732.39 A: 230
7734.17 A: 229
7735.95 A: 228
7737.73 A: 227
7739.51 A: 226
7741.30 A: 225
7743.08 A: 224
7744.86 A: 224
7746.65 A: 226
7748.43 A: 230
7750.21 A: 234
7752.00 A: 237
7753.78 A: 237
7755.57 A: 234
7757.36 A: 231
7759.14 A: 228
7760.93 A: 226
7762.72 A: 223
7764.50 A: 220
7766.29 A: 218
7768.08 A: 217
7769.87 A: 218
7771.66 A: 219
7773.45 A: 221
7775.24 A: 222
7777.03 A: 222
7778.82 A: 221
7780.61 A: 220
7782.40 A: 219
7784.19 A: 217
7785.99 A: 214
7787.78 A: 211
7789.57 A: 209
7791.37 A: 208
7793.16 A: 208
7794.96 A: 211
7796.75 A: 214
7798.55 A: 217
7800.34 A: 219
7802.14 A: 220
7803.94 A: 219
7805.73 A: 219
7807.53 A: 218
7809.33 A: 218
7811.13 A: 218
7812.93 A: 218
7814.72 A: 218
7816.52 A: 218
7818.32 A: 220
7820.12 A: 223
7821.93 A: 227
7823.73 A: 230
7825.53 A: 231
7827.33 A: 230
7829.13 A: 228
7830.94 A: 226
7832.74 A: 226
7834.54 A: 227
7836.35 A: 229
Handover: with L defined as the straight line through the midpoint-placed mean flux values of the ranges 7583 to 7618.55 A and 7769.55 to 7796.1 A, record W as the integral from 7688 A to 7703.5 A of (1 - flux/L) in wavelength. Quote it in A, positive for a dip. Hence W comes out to -3.9 A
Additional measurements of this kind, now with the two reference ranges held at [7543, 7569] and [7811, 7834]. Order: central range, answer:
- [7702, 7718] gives -3.33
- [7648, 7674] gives -2.81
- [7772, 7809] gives 1.35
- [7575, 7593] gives -0.51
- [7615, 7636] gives 1.46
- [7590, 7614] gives 0.60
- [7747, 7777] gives -0.10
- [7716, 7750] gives -0.41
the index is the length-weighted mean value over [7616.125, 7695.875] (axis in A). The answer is 266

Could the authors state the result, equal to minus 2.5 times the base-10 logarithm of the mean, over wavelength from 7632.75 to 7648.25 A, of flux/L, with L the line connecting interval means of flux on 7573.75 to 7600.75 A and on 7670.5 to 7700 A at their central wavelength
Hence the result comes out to 0.287 mag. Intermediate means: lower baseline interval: 228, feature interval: 223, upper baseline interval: 342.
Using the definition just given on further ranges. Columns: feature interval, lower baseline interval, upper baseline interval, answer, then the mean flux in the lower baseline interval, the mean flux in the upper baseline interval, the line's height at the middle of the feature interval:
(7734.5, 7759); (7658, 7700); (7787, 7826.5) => 0.15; 315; 218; 263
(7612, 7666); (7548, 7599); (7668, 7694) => 0.32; 230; 349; 302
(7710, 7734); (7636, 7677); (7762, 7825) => 0.04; 257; 218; 238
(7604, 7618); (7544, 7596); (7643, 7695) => 0.13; 231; 293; 256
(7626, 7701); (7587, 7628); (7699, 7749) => -0.17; 220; 248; 234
